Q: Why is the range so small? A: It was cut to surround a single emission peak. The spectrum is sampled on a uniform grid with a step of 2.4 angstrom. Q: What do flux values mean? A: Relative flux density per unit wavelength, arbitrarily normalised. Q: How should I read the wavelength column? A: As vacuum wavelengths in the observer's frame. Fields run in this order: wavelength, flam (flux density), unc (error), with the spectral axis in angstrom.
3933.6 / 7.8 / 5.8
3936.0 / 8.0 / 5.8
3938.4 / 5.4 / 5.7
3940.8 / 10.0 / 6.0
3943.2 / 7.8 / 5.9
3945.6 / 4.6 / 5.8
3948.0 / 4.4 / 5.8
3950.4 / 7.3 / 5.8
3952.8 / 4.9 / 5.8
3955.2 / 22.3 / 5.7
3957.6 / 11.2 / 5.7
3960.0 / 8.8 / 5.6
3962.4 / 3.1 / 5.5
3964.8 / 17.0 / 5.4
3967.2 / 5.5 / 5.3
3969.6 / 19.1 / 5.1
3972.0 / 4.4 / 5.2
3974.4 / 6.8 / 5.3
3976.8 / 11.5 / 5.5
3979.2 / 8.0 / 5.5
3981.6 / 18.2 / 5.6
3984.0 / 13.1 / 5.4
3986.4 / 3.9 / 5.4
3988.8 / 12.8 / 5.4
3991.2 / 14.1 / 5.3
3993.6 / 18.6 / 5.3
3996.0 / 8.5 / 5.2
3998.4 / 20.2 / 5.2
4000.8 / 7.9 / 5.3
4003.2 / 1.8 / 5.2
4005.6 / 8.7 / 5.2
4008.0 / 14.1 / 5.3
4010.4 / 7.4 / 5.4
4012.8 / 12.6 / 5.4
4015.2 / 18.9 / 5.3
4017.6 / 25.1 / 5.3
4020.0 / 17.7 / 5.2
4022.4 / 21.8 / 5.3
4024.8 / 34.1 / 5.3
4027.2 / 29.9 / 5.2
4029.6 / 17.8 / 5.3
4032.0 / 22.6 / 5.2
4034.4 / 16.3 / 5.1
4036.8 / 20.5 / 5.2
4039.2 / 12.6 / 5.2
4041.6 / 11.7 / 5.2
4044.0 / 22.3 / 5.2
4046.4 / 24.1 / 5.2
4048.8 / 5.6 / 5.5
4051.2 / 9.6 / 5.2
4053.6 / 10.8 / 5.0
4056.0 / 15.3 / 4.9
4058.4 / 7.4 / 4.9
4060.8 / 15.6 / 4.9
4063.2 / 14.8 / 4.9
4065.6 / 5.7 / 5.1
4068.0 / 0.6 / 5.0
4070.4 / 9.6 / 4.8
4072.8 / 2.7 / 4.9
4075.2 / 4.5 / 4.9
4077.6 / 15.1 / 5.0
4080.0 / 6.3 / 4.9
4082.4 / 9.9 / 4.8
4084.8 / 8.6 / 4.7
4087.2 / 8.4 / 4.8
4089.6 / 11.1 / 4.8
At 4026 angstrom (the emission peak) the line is C IV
